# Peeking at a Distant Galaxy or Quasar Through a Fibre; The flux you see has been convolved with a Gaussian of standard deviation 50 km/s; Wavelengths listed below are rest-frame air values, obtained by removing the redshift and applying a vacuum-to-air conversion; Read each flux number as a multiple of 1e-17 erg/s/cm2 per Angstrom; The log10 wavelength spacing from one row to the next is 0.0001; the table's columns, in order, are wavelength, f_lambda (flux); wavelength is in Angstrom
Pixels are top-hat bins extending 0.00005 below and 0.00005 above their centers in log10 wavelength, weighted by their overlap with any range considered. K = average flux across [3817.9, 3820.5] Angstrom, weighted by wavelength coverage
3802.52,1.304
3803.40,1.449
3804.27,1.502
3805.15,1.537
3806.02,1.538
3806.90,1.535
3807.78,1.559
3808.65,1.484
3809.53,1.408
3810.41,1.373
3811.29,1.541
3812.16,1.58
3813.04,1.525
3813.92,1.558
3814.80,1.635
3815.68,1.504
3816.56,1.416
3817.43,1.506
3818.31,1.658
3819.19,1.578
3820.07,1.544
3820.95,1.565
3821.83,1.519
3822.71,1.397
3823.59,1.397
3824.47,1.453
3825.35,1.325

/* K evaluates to 1.59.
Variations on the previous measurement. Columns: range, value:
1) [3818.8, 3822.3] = 1.55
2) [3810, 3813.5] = 1.51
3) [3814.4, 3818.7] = 1.54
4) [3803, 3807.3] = 1.51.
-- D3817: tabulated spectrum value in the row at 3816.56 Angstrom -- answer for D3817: 1.416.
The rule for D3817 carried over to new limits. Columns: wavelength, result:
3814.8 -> 1.635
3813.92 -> 1.558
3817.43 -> 1.506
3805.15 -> 1.537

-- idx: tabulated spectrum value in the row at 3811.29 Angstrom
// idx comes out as 1.541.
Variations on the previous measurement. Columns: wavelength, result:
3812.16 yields 1.58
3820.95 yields 1.565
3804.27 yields 1.502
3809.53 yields 1.408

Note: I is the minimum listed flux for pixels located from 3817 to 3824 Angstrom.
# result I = 1.397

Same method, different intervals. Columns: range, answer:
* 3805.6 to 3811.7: 1.373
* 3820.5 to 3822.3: 1.519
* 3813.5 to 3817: 1.416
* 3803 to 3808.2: 1.449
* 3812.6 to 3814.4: 1.525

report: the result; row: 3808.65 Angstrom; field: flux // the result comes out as 1.484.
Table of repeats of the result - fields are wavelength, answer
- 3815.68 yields 1.504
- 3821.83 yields 1.519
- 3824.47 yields 1.453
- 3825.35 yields 1.325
